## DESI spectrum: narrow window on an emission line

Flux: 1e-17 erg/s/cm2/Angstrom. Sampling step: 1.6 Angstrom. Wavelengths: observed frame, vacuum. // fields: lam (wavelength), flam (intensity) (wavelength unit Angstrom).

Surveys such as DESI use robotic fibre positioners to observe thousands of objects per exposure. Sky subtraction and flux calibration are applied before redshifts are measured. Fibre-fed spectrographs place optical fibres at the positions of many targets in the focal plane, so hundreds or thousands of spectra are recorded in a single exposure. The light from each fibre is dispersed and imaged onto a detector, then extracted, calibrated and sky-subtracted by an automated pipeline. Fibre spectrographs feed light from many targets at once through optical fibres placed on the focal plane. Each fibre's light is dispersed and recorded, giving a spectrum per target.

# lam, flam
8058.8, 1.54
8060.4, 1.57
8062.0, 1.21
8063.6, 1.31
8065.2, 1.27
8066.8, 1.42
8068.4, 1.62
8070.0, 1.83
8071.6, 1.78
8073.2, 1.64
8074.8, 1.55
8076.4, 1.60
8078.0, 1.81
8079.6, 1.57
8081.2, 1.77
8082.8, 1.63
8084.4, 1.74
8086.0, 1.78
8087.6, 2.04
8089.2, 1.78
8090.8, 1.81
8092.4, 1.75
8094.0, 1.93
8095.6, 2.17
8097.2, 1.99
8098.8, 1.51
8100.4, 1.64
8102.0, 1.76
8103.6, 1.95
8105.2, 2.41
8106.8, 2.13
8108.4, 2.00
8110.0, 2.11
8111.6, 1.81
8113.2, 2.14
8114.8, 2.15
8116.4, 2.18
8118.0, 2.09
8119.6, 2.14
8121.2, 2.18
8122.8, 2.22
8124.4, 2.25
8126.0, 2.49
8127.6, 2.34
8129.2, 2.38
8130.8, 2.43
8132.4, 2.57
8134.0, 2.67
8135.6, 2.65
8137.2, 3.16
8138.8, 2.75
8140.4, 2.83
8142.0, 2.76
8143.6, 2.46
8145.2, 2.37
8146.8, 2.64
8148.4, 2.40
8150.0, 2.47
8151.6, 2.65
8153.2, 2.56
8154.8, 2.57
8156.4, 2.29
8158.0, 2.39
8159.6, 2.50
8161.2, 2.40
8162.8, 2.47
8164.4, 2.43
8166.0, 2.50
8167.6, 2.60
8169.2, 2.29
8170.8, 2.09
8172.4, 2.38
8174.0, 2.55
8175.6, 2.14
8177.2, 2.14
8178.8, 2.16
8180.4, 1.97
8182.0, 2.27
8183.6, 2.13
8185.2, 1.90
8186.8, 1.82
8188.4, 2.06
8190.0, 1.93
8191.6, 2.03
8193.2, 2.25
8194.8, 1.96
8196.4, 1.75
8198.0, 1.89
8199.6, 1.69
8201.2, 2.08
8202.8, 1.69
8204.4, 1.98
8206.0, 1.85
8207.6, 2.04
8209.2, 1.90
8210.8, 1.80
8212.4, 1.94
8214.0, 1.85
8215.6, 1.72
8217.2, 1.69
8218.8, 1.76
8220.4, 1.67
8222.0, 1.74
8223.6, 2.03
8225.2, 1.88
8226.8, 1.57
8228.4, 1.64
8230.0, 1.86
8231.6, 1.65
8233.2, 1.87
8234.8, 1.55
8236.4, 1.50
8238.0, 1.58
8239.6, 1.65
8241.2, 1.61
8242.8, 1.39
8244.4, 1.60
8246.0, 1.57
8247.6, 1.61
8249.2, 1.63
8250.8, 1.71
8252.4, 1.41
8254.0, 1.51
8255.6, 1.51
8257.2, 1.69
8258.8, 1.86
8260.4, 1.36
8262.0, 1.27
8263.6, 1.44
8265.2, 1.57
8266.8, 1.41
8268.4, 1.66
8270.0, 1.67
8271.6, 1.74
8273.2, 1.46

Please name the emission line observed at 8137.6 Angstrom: Hbeta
